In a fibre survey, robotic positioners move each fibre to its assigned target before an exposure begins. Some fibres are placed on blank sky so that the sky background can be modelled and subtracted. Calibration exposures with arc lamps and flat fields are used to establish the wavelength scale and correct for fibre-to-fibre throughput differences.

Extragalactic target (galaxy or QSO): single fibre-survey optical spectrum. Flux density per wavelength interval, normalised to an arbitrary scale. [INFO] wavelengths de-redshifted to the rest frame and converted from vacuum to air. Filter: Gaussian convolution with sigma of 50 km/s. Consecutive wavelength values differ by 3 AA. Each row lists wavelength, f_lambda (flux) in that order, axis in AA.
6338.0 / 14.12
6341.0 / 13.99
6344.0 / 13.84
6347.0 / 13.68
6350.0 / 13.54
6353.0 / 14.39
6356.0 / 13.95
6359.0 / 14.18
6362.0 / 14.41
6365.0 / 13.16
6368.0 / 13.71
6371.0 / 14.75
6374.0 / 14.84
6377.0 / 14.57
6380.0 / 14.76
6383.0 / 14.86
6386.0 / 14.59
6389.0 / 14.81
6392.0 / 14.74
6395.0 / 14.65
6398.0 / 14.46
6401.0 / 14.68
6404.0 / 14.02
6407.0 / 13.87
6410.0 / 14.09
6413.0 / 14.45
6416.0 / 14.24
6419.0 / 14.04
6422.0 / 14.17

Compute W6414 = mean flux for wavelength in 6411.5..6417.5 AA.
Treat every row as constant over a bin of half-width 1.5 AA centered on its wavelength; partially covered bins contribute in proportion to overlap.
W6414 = 14.3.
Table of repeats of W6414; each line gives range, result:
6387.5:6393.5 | 14.8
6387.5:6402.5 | 14.7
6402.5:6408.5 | 13.9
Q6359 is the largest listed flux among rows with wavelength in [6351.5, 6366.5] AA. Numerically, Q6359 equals 14.41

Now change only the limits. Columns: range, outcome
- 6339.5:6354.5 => 14.39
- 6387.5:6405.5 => 14.81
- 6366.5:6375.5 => 14.84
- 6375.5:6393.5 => 14.86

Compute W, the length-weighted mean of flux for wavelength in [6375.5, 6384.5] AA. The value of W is 14.7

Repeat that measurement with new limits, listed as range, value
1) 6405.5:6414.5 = 14.1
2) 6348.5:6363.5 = 14.1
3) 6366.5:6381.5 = 14.5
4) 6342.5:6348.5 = 13.8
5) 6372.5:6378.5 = 14.7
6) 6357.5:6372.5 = 14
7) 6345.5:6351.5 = 13.6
